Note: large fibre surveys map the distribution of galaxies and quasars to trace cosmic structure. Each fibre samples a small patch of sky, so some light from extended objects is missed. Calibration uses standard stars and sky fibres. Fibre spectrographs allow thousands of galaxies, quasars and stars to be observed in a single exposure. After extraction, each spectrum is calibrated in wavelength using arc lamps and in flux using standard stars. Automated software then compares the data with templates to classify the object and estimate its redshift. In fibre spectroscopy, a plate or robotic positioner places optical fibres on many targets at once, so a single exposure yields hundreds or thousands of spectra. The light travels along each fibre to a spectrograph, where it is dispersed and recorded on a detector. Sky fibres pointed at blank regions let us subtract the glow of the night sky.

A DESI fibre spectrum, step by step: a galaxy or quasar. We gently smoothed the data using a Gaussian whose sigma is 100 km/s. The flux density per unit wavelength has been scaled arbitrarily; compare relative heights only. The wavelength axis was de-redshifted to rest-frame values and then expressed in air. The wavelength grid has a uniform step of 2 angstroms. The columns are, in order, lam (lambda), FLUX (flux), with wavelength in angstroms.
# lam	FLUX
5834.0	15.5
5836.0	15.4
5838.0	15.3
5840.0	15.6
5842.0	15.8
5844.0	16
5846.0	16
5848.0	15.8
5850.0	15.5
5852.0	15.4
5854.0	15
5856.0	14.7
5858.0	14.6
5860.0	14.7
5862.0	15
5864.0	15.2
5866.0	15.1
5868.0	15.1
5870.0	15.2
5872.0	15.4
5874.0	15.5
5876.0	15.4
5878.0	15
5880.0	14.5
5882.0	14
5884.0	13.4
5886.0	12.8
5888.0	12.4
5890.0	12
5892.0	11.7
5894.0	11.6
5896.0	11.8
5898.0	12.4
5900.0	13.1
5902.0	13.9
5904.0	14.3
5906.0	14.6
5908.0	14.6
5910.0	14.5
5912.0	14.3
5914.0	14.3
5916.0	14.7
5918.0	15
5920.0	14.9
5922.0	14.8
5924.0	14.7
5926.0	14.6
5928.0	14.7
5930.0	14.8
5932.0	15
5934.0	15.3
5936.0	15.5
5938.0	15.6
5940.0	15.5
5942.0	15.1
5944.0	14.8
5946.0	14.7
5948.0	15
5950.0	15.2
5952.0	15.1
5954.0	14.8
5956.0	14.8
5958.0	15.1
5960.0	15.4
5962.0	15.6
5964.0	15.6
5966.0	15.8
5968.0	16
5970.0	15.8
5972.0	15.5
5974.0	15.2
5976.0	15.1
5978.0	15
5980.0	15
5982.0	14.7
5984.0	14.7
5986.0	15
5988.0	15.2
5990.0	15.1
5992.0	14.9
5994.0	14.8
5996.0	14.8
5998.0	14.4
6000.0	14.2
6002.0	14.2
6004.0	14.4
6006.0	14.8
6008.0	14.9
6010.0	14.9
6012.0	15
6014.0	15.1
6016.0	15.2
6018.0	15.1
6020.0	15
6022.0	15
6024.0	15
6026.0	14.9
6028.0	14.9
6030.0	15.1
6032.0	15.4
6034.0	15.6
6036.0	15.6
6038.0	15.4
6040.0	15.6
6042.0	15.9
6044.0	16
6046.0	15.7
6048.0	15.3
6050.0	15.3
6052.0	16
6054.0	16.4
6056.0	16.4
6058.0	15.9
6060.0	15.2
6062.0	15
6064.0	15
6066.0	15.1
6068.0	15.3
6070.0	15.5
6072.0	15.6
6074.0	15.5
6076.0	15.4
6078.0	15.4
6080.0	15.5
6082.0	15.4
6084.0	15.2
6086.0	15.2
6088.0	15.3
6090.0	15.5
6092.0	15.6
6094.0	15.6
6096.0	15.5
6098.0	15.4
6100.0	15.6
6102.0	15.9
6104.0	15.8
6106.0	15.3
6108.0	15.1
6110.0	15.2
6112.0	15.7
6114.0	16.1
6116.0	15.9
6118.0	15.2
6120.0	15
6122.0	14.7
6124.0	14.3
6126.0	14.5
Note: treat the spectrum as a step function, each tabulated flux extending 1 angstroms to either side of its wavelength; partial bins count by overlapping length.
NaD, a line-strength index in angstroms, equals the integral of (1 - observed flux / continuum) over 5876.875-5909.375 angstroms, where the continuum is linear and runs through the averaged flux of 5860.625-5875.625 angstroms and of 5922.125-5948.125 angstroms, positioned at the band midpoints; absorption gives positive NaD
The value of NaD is 4.0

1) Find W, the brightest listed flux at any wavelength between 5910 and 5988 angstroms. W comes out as 16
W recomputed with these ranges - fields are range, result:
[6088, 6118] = 16.1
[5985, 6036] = 15.6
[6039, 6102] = 16.4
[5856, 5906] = 15.5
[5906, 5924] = 15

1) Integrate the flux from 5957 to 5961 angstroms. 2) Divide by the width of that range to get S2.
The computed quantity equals 15.2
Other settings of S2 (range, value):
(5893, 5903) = 12.6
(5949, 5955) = 15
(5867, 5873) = 15.2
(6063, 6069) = 15.1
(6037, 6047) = 15.7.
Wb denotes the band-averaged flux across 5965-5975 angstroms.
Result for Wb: 15.7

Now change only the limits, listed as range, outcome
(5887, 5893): 12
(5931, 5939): 15.3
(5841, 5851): 15.8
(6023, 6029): 14.9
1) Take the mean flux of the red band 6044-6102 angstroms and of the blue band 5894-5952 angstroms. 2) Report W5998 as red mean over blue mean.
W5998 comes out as 1.07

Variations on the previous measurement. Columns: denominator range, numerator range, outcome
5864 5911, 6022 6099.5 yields 1.11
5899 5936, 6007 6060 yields 1.06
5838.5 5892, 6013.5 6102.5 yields 1.05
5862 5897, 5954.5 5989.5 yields 1.10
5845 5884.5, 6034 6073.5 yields 1.04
